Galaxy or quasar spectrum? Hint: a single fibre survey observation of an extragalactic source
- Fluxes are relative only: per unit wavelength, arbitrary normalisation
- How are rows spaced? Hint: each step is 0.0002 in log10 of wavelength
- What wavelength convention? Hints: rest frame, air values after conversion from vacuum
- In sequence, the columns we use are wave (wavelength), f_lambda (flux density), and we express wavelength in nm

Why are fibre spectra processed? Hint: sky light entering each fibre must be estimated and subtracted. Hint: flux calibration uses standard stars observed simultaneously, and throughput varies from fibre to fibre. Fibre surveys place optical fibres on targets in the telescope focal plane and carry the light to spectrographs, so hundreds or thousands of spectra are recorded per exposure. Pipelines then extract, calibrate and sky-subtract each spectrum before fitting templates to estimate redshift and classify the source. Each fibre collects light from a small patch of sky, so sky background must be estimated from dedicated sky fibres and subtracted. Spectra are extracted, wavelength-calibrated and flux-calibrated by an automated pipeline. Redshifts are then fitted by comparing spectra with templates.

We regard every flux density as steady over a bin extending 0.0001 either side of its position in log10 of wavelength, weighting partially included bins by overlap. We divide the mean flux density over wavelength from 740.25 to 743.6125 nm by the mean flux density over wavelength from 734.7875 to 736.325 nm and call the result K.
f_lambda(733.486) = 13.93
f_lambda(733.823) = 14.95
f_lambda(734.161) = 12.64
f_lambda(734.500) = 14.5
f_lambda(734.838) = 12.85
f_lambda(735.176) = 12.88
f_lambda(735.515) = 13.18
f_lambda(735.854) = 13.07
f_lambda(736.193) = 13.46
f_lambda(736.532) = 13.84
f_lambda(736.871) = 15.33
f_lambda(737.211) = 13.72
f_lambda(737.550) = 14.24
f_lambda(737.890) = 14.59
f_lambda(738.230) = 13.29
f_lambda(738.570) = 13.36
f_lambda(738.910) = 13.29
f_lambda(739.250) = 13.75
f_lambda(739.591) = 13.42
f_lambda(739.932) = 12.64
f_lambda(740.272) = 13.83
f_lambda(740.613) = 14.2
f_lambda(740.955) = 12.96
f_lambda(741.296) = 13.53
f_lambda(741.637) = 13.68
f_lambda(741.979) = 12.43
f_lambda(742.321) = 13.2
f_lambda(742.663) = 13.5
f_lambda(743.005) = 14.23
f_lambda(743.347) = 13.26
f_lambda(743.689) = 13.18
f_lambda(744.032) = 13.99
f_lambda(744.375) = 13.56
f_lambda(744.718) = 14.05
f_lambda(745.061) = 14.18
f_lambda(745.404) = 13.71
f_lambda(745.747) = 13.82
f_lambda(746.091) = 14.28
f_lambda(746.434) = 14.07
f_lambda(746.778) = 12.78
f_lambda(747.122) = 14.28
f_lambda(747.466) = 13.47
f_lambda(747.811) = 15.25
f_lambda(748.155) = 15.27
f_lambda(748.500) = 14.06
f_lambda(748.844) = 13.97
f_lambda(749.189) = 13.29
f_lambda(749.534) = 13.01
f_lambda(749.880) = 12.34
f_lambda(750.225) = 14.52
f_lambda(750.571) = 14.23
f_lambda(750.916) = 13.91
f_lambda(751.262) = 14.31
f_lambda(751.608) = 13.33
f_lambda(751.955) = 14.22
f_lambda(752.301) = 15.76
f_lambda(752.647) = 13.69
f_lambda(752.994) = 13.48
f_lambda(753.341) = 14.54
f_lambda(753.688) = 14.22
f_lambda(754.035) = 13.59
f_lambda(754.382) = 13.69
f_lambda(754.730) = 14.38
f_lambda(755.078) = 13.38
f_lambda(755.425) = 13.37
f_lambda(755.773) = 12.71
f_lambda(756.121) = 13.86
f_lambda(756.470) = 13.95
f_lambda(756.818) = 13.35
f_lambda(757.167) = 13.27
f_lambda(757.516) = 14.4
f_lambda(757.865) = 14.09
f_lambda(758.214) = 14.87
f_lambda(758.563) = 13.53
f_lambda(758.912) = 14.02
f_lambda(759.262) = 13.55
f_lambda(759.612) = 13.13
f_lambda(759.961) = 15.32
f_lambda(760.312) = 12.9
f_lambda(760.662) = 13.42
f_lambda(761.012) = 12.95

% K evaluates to 1.0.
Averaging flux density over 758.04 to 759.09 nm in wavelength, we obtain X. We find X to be 14.1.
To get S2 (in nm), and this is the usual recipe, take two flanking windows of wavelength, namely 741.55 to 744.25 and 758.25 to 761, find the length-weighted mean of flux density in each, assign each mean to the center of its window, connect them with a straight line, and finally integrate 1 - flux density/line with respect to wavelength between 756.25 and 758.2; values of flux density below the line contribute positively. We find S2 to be -0.033 nm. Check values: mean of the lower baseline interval 13.4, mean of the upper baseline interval 13.7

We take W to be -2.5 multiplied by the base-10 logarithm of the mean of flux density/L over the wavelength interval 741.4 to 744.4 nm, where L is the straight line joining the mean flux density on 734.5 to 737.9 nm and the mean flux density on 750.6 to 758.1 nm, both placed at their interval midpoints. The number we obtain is 0.03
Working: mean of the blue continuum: 13.7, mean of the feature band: 13.4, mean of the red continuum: 13.9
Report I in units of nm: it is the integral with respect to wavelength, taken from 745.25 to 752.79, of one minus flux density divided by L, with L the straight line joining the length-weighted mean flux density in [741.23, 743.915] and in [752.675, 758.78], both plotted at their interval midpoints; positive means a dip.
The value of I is -0.22 nm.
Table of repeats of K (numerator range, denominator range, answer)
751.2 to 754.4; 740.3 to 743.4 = 1.05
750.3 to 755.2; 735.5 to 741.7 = 1.03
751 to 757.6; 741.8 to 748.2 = 1.01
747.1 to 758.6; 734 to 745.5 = 1.03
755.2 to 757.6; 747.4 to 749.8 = 0.97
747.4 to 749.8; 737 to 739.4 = 1.02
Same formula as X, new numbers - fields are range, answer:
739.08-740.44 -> 13.4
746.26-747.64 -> 13.7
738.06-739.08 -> 13.3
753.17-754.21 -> 14.1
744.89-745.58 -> 14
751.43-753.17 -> 14.1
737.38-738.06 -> 14.4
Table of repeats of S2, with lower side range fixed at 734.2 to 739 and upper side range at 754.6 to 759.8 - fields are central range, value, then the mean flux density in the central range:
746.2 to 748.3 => -0.074 nm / 14.2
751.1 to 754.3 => -0.094 nm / 14.1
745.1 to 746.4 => -0.027 nm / 14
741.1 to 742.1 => 0.032 nm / 13.3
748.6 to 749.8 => 0.028 nm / 13.4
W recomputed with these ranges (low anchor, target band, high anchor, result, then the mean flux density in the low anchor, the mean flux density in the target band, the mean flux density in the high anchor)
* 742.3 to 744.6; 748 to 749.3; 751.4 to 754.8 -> -0.02 mag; 13.6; 14.2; 14.1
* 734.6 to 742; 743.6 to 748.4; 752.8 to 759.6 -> -0.03 mag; 13.6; 14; 13.8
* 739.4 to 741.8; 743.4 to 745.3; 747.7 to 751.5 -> -0.01 mag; 13.5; 13.8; 14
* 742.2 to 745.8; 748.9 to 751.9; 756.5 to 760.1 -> 0.01 mag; 13.7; 13.7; 13.9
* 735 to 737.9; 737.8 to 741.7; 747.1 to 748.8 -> 0.03 mag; 13.8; 13.5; 14.4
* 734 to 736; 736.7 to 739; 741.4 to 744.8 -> -0.06 mag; 13.2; 14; 13.5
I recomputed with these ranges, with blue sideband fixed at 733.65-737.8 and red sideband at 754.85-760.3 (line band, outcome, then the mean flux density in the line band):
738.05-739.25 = 0.03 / 13.4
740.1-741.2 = 0.01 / 13.7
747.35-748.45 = -0.07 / 14.6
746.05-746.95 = 0.01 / 13.6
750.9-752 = -0.01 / 13.9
